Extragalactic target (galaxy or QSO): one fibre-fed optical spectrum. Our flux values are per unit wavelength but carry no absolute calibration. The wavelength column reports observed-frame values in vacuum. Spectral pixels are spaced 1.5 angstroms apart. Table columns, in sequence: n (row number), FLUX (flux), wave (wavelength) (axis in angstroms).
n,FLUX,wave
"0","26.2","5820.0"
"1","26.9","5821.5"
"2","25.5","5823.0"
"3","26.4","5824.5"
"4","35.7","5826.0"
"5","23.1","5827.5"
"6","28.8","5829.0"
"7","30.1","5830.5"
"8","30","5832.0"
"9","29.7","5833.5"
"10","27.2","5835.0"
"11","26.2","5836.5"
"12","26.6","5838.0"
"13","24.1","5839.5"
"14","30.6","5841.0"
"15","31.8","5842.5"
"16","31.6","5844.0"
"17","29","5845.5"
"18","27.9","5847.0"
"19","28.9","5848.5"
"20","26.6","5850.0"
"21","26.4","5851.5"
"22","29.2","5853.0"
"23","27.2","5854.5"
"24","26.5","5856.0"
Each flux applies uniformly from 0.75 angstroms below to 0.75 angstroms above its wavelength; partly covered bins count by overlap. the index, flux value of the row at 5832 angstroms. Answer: 30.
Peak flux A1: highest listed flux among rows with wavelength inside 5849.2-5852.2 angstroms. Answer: 26.6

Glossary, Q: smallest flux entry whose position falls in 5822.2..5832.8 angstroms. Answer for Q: 23.1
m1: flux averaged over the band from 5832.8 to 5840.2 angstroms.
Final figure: 26.8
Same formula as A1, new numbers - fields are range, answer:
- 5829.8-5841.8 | 30.6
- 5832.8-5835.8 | 29.7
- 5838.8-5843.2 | 31.8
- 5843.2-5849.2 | 31.6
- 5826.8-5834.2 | 30.1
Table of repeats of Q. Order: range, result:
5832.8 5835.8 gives 27.2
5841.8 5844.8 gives 31.6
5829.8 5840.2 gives 24.1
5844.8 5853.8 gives 26.4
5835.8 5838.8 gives 26.2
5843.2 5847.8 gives 27.9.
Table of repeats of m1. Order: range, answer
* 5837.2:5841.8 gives 27.1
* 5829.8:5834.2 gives 29.9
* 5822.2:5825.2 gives 26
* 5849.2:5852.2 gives 26.5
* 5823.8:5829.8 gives 28.5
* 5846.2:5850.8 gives 27.8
